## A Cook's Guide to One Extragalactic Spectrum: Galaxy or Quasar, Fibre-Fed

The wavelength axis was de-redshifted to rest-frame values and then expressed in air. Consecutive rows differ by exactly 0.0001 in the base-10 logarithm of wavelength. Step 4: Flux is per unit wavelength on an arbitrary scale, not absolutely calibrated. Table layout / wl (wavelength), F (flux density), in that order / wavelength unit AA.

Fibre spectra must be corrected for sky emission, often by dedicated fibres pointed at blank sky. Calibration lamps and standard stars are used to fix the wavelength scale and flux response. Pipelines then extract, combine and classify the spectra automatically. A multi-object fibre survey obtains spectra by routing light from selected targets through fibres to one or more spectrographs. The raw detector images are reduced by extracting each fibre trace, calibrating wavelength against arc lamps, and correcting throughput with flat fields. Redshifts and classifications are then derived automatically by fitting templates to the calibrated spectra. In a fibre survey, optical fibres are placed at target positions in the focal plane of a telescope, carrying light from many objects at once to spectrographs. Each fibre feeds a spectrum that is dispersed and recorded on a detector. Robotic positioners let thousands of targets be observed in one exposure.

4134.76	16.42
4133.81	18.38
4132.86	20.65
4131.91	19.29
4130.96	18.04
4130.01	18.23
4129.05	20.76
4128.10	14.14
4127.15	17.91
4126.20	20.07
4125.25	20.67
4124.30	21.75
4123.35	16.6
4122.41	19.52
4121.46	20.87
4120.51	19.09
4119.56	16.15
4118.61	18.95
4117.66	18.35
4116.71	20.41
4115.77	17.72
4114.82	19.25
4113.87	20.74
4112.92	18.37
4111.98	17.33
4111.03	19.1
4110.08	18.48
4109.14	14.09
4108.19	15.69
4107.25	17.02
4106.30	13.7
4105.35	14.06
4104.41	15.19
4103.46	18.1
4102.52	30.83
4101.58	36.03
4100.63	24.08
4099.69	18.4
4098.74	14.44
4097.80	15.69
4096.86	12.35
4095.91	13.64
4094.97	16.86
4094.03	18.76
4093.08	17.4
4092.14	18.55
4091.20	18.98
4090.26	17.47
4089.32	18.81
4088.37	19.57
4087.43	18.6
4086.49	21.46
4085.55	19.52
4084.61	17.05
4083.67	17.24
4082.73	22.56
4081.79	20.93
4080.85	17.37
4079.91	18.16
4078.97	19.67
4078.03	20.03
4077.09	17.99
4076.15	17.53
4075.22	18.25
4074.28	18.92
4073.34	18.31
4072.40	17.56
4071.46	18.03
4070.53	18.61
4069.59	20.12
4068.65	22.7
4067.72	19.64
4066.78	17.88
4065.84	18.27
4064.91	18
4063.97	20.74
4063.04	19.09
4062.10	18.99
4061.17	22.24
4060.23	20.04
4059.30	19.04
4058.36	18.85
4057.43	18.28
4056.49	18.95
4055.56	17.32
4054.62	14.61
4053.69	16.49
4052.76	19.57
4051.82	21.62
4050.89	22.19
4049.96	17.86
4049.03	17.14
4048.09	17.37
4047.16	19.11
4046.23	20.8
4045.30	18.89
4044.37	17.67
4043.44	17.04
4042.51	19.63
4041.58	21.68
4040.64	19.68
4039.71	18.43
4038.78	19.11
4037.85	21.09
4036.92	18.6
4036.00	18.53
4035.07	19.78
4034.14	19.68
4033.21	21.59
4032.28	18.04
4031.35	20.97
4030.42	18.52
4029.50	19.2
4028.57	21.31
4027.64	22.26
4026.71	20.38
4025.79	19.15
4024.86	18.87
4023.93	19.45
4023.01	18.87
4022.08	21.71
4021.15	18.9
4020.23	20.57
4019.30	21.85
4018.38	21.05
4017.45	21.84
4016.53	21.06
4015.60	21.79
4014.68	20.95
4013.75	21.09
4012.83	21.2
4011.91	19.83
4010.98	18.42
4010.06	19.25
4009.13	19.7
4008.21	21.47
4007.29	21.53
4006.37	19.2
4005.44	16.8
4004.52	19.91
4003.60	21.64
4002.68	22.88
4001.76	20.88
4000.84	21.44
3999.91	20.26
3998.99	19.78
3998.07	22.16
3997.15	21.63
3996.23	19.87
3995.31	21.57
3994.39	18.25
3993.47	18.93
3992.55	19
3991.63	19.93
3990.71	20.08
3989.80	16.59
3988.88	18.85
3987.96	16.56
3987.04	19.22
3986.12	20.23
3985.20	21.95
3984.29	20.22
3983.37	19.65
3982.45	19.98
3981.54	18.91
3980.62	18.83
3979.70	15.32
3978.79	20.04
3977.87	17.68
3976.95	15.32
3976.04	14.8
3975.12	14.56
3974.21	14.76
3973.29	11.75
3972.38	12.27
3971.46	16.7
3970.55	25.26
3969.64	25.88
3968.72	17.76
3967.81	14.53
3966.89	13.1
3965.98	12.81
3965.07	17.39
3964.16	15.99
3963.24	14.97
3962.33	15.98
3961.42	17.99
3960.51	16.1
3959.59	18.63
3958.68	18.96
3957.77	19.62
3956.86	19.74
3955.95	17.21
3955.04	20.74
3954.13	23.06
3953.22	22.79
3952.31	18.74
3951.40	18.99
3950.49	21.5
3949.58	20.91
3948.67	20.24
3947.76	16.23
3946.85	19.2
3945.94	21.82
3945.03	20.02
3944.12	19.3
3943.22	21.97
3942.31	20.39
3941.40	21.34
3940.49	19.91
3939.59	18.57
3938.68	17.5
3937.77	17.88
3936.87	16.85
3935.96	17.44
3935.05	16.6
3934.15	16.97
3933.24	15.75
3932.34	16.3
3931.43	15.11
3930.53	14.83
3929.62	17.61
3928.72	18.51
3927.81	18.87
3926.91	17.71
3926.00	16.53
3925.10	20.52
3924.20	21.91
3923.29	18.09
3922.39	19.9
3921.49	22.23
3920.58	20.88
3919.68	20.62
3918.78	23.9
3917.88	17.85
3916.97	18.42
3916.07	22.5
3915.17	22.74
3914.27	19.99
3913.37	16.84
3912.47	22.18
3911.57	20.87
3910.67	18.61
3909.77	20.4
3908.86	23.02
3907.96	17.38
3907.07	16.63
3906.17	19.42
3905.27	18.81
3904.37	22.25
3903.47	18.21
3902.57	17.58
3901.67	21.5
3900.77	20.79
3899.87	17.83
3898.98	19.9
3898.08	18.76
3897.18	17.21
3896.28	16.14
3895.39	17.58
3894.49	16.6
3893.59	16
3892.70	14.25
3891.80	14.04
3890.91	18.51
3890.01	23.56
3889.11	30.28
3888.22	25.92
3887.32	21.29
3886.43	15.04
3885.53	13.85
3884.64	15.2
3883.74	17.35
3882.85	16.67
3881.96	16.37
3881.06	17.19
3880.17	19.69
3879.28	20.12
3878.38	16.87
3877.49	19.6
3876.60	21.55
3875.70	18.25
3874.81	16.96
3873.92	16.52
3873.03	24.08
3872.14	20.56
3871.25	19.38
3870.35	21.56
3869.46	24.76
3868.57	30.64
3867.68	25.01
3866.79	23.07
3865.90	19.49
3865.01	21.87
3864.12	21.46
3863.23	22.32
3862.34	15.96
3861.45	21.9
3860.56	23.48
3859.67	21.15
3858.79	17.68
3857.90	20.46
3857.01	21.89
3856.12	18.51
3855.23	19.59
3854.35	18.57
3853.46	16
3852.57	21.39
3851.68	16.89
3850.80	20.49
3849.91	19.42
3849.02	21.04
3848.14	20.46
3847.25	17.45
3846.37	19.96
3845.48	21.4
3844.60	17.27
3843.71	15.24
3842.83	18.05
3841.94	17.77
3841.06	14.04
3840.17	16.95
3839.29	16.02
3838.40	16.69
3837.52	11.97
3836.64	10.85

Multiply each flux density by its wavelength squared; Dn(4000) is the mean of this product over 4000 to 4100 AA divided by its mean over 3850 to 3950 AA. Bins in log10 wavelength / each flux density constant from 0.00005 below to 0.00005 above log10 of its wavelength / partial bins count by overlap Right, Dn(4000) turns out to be 1.1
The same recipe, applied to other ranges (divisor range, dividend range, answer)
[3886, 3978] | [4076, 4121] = 1.08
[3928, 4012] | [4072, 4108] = 1.06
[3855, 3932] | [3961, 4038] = 1.03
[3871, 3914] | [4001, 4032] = 1.15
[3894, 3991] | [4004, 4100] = 1.09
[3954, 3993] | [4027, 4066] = 1.12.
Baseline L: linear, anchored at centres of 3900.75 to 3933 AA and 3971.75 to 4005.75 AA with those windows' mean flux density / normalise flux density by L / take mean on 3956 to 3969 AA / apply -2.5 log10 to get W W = 0.14 mag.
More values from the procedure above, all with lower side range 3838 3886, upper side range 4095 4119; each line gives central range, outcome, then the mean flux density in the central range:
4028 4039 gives -0.06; 19.7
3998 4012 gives -0.08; 20.3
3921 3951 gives 0.02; 18.7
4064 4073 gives -0.03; 19.1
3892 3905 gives 0.07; 18.1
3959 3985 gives 0.11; 17.1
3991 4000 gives -0.07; 20.1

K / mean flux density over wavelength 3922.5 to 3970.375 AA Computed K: 18.5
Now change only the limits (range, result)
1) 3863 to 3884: 20.5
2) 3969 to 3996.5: 18.4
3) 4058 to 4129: 18.8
